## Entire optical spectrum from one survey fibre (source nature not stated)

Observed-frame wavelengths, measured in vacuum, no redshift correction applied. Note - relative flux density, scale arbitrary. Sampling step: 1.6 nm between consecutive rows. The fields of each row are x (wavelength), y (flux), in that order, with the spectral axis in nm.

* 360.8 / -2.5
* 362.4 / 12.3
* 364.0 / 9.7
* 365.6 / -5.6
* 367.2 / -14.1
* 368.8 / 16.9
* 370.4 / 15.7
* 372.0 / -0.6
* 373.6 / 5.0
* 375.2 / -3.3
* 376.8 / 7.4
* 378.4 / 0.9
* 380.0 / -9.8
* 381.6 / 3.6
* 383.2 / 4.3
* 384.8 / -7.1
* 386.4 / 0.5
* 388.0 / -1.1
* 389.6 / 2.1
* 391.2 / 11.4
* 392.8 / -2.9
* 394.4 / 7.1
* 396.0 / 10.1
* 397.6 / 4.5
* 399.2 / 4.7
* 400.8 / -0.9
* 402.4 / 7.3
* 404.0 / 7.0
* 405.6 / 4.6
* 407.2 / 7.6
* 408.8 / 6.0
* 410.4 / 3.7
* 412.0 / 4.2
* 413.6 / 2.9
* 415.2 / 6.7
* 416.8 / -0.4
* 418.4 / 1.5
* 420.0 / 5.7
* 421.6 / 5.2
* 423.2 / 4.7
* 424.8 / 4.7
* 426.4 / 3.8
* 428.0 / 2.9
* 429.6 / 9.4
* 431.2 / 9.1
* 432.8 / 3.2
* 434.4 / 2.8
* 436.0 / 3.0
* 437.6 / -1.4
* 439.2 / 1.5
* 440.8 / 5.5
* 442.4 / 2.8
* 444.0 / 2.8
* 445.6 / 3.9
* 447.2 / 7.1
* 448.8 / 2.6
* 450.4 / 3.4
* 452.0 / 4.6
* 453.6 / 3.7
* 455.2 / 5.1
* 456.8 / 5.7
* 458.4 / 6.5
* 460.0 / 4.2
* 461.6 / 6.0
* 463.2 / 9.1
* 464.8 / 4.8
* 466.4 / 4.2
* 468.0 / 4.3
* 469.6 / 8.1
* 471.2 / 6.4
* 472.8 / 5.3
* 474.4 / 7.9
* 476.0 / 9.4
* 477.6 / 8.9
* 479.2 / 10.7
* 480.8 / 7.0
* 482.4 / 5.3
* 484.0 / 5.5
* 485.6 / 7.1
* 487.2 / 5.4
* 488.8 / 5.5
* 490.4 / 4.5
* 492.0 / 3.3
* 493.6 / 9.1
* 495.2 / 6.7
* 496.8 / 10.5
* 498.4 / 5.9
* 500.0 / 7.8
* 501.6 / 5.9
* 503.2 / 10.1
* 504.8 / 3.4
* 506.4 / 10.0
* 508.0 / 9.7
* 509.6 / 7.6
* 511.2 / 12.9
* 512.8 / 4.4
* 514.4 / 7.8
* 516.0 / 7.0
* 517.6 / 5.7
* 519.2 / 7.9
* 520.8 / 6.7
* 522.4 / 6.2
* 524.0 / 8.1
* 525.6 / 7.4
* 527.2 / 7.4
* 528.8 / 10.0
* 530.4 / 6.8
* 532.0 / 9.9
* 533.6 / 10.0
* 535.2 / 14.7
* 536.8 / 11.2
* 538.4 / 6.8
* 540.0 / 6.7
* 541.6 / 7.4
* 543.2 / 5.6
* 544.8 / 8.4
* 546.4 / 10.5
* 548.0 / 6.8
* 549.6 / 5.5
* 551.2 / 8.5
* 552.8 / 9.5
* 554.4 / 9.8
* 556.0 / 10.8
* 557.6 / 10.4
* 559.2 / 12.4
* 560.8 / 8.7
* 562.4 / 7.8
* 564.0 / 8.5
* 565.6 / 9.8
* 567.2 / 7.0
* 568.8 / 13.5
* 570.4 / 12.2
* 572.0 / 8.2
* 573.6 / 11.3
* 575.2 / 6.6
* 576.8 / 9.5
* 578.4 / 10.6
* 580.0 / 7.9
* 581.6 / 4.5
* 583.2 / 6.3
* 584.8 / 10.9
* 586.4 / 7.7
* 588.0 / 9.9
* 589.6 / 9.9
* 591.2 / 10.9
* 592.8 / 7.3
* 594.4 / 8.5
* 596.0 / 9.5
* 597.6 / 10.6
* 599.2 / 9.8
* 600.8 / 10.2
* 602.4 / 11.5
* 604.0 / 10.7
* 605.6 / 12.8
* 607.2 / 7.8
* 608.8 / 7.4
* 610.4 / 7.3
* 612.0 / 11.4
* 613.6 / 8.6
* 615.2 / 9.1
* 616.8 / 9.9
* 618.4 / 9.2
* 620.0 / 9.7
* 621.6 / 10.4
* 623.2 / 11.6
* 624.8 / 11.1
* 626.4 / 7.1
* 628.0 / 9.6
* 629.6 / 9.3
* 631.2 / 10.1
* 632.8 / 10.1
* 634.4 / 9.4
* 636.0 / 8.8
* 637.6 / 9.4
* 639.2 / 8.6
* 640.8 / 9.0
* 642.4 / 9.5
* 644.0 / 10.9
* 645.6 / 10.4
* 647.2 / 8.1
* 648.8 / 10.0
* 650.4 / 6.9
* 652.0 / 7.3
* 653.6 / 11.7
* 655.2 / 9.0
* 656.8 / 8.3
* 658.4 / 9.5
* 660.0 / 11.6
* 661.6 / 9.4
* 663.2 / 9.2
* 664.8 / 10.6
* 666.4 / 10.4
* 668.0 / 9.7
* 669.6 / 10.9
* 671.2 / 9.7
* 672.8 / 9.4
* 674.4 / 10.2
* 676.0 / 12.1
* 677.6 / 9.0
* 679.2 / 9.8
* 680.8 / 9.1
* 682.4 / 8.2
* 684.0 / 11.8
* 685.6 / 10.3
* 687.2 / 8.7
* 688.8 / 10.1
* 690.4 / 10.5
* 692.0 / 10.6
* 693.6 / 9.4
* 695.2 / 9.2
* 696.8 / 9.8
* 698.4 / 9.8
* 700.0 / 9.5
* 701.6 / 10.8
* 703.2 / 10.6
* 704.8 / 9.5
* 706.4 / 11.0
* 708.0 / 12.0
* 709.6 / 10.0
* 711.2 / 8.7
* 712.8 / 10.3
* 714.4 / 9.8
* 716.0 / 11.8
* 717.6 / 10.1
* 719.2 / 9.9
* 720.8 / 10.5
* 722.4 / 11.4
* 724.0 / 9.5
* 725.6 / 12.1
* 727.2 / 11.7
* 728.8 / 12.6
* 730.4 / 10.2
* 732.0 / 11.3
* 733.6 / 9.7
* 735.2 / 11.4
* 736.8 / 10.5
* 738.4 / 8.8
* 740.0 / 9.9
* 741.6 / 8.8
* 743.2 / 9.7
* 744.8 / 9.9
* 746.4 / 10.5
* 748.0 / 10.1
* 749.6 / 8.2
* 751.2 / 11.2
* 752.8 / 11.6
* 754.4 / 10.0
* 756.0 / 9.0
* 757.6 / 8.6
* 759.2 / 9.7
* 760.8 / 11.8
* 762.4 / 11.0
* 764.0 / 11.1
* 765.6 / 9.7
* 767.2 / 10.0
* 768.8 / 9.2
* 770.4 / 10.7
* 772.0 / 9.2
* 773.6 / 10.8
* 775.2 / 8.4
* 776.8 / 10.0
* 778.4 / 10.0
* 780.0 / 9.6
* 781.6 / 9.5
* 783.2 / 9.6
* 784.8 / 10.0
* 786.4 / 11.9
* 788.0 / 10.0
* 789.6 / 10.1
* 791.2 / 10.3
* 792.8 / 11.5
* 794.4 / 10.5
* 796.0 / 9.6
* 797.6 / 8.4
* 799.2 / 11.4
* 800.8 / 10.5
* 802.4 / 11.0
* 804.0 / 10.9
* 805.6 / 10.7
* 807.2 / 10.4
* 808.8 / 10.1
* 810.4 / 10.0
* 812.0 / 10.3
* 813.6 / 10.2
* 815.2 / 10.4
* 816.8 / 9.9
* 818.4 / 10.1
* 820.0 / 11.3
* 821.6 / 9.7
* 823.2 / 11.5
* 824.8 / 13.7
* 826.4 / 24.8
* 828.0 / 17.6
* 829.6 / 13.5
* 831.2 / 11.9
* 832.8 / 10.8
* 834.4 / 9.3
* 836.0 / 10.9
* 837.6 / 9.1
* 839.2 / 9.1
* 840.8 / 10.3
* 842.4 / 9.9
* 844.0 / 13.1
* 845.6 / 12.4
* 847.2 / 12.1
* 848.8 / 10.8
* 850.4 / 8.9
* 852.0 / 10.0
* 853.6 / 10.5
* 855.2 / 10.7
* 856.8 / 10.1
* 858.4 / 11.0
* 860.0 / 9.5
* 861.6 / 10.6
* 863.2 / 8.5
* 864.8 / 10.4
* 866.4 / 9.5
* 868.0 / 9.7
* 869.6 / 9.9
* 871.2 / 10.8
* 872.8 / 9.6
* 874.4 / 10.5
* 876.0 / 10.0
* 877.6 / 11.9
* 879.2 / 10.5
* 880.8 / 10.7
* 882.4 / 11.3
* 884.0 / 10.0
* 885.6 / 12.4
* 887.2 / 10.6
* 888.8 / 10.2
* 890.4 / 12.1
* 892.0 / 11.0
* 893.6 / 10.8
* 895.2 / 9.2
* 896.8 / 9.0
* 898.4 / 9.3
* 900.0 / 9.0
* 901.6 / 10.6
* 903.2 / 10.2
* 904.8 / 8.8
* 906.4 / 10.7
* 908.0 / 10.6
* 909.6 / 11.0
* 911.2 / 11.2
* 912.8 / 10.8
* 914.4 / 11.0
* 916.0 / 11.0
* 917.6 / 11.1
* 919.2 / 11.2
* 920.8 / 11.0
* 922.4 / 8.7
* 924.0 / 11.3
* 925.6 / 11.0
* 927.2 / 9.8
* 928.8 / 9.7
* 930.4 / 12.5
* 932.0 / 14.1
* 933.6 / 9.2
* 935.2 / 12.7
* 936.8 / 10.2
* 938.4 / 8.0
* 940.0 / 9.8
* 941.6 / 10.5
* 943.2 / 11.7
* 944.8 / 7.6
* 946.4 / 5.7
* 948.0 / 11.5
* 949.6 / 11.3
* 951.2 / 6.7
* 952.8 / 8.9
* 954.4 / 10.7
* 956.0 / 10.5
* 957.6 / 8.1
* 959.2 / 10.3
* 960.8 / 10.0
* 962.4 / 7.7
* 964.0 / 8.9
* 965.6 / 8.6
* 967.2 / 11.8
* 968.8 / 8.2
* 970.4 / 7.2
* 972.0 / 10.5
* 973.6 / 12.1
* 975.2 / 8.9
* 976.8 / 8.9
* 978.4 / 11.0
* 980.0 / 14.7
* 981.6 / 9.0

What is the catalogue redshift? 0.26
